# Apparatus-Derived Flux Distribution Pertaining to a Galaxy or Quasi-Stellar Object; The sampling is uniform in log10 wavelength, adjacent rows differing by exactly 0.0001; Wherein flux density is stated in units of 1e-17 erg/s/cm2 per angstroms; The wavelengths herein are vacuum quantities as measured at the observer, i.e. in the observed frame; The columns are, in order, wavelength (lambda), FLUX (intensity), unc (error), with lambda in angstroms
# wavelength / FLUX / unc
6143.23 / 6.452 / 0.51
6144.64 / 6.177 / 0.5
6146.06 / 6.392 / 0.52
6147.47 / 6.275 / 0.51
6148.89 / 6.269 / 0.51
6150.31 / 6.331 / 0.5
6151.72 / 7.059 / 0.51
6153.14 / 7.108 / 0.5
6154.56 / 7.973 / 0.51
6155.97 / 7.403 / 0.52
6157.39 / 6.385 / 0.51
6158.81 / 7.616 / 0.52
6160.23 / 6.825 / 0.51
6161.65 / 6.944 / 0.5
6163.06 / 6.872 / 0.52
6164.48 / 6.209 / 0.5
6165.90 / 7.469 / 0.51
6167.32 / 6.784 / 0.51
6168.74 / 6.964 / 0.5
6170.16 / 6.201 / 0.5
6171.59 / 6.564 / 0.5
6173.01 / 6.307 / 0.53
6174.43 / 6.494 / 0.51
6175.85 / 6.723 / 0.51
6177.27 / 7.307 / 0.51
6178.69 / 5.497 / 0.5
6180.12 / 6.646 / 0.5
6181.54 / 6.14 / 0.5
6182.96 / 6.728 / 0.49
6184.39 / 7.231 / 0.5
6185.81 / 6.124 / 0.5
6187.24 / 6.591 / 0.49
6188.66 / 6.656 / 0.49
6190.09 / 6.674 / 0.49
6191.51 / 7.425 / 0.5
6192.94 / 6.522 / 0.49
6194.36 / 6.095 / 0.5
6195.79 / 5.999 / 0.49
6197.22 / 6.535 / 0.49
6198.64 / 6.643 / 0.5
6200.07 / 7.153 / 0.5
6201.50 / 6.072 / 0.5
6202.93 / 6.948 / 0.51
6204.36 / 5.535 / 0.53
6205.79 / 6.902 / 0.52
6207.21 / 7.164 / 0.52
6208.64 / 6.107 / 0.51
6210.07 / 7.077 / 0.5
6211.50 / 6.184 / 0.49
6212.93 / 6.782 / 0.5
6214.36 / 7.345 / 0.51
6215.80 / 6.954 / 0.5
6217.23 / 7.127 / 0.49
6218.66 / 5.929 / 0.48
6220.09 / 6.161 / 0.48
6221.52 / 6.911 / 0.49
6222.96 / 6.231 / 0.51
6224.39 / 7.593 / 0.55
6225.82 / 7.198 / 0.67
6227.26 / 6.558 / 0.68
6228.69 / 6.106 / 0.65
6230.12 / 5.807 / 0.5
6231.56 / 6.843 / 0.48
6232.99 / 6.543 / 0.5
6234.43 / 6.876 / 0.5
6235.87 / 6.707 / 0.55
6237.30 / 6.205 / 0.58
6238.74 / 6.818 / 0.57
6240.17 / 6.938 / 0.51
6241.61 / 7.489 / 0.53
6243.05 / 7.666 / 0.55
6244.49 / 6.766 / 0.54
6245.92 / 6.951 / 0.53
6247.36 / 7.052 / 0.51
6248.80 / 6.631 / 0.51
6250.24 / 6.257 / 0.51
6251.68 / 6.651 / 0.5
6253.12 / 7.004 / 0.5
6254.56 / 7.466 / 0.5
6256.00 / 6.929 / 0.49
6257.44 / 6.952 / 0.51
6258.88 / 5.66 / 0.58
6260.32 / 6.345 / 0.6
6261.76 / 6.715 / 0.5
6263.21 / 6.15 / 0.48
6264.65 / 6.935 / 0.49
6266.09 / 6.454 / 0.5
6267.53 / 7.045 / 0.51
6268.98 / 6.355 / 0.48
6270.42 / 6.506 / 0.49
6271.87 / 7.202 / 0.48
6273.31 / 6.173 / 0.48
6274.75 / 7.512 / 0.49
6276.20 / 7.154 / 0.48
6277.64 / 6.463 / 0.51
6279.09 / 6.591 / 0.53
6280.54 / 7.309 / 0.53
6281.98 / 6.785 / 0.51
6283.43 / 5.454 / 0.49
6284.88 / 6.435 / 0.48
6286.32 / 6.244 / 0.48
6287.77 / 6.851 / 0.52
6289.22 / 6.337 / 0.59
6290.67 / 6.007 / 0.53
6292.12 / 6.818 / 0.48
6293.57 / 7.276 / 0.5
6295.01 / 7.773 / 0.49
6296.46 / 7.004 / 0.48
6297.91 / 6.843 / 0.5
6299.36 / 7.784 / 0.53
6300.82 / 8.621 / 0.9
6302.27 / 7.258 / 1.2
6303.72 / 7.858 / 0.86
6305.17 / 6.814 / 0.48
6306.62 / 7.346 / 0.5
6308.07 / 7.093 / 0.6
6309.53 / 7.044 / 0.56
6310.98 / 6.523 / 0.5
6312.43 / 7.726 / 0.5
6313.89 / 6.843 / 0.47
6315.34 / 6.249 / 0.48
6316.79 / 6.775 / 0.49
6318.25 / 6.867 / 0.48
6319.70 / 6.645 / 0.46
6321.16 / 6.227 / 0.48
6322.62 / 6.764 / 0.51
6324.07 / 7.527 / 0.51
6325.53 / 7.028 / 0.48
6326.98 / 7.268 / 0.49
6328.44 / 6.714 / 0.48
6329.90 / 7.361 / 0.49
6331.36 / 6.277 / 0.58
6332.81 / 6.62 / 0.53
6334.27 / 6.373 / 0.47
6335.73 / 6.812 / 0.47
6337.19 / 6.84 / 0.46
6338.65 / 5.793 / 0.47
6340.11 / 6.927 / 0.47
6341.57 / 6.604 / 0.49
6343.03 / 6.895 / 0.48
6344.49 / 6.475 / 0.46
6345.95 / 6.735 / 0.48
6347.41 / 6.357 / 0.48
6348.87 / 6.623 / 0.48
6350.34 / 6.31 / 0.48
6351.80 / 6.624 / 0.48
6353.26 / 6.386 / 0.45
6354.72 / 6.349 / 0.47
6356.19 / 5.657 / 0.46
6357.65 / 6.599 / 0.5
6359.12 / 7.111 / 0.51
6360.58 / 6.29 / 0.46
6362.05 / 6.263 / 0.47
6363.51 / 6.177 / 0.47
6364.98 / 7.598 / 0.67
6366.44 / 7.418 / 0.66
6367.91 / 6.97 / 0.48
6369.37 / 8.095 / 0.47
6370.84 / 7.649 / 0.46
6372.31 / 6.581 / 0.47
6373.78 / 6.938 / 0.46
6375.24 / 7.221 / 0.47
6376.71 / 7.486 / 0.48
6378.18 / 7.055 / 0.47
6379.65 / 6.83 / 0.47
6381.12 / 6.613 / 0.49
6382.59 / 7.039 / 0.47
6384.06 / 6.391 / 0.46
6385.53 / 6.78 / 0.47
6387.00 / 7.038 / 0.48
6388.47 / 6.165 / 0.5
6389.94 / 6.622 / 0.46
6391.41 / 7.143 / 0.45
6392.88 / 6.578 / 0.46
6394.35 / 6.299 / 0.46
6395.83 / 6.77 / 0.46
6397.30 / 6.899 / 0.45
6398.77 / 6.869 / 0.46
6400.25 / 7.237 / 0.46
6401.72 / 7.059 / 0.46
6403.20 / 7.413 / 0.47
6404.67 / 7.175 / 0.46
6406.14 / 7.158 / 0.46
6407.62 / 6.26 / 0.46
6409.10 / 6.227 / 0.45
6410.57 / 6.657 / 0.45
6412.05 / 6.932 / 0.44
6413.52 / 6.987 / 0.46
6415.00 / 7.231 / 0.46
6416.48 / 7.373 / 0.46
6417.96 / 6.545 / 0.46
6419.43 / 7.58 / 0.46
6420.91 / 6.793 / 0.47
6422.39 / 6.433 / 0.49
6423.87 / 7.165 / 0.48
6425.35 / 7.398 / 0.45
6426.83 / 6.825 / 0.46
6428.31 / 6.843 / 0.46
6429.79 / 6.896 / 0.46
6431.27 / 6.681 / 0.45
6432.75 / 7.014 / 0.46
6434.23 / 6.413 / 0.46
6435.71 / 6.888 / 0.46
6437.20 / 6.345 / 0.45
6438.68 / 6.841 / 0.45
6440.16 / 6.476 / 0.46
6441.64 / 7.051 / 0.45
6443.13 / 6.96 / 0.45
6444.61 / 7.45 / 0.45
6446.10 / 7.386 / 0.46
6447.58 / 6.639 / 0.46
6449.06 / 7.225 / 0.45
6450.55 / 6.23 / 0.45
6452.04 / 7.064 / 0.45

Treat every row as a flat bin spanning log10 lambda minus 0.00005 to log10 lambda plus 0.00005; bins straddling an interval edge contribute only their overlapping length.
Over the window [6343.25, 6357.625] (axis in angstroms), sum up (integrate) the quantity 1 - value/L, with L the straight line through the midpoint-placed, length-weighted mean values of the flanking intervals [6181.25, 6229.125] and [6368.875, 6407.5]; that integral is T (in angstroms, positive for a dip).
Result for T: 1.0 angstroms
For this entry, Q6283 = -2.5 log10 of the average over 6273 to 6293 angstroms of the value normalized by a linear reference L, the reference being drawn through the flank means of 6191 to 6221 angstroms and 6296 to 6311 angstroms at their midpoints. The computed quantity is 0.09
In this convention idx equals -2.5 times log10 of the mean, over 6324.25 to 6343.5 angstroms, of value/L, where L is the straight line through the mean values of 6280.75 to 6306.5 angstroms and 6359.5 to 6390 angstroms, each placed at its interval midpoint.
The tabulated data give 0.03 mag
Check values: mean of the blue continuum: 6.97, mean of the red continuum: 6.92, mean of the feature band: 6.75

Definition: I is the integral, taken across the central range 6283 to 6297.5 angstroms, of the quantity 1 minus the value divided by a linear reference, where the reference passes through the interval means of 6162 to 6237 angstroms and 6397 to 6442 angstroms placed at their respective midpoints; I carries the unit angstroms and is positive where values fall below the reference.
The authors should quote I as 0.2 angstroms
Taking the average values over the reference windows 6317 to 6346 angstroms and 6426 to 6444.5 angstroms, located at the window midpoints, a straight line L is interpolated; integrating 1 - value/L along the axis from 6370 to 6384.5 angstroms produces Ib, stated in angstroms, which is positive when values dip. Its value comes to -0.51 angstroms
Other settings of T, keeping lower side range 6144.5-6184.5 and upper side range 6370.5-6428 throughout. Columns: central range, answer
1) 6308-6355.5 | 1.0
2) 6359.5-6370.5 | -0.2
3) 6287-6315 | -1.3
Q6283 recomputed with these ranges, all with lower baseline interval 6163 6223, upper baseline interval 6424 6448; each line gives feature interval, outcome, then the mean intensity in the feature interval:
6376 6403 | 0.00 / 6.84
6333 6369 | 0.03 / 6.61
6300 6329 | -0.05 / 7.06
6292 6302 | -0.11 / 7.48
